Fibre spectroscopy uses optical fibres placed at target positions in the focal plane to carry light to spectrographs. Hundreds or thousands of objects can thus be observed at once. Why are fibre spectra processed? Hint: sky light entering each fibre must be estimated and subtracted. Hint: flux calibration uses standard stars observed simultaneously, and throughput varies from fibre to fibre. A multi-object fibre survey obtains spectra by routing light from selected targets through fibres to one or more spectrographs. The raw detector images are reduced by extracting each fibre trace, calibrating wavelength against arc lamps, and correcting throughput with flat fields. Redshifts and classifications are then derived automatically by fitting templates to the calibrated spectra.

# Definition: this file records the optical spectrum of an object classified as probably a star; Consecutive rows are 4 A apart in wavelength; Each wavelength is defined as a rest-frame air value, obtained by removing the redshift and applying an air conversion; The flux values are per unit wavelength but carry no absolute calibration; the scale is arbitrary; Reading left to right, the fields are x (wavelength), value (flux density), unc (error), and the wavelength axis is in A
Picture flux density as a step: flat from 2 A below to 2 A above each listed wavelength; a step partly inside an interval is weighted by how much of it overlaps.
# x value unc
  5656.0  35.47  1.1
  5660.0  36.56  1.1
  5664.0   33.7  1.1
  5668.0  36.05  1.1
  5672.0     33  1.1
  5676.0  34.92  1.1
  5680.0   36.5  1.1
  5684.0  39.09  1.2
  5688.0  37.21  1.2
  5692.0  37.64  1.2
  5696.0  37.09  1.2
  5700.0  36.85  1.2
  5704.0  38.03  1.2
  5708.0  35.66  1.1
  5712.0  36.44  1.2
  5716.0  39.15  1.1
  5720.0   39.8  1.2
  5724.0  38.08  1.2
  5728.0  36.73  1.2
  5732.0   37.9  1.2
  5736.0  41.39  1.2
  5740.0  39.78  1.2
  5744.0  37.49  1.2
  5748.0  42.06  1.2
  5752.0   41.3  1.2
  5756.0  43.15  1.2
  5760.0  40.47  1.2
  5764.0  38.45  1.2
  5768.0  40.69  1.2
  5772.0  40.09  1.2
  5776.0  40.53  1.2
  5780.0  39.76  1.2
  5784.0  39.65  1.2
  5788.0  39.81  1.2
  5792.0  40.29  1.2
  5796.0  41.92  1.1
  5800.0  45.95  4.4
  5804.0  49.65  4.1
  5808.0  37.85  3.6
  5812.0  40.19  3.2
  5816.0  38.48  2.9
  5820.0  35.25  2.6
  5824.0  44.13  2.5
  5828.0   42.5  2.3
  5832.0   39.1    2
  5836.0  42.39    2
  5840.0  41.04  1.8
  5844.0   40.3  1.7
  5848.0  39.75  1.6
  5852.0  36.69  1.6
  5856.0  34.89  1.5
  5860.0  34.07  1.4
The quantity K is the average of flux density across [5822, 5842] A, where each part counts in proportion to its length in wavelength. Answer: 41.8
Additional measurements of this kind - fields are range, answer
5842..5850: 40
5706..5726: 37.8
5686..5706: 37.4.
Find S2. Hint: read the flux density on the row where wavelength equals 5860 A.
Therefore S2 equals 34.07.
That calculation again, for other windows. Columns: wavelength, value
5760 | 40.47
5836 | 42.39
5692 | 37.64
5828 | 42.5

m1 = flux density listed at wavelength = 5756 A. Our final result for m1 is 43.15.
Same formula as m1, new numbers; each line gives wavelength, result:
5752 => 41.3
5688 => 37.21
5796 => 41.92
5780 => 39.76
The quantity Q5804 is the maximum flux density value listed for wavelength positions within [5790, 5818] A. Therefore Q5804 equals 49.65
